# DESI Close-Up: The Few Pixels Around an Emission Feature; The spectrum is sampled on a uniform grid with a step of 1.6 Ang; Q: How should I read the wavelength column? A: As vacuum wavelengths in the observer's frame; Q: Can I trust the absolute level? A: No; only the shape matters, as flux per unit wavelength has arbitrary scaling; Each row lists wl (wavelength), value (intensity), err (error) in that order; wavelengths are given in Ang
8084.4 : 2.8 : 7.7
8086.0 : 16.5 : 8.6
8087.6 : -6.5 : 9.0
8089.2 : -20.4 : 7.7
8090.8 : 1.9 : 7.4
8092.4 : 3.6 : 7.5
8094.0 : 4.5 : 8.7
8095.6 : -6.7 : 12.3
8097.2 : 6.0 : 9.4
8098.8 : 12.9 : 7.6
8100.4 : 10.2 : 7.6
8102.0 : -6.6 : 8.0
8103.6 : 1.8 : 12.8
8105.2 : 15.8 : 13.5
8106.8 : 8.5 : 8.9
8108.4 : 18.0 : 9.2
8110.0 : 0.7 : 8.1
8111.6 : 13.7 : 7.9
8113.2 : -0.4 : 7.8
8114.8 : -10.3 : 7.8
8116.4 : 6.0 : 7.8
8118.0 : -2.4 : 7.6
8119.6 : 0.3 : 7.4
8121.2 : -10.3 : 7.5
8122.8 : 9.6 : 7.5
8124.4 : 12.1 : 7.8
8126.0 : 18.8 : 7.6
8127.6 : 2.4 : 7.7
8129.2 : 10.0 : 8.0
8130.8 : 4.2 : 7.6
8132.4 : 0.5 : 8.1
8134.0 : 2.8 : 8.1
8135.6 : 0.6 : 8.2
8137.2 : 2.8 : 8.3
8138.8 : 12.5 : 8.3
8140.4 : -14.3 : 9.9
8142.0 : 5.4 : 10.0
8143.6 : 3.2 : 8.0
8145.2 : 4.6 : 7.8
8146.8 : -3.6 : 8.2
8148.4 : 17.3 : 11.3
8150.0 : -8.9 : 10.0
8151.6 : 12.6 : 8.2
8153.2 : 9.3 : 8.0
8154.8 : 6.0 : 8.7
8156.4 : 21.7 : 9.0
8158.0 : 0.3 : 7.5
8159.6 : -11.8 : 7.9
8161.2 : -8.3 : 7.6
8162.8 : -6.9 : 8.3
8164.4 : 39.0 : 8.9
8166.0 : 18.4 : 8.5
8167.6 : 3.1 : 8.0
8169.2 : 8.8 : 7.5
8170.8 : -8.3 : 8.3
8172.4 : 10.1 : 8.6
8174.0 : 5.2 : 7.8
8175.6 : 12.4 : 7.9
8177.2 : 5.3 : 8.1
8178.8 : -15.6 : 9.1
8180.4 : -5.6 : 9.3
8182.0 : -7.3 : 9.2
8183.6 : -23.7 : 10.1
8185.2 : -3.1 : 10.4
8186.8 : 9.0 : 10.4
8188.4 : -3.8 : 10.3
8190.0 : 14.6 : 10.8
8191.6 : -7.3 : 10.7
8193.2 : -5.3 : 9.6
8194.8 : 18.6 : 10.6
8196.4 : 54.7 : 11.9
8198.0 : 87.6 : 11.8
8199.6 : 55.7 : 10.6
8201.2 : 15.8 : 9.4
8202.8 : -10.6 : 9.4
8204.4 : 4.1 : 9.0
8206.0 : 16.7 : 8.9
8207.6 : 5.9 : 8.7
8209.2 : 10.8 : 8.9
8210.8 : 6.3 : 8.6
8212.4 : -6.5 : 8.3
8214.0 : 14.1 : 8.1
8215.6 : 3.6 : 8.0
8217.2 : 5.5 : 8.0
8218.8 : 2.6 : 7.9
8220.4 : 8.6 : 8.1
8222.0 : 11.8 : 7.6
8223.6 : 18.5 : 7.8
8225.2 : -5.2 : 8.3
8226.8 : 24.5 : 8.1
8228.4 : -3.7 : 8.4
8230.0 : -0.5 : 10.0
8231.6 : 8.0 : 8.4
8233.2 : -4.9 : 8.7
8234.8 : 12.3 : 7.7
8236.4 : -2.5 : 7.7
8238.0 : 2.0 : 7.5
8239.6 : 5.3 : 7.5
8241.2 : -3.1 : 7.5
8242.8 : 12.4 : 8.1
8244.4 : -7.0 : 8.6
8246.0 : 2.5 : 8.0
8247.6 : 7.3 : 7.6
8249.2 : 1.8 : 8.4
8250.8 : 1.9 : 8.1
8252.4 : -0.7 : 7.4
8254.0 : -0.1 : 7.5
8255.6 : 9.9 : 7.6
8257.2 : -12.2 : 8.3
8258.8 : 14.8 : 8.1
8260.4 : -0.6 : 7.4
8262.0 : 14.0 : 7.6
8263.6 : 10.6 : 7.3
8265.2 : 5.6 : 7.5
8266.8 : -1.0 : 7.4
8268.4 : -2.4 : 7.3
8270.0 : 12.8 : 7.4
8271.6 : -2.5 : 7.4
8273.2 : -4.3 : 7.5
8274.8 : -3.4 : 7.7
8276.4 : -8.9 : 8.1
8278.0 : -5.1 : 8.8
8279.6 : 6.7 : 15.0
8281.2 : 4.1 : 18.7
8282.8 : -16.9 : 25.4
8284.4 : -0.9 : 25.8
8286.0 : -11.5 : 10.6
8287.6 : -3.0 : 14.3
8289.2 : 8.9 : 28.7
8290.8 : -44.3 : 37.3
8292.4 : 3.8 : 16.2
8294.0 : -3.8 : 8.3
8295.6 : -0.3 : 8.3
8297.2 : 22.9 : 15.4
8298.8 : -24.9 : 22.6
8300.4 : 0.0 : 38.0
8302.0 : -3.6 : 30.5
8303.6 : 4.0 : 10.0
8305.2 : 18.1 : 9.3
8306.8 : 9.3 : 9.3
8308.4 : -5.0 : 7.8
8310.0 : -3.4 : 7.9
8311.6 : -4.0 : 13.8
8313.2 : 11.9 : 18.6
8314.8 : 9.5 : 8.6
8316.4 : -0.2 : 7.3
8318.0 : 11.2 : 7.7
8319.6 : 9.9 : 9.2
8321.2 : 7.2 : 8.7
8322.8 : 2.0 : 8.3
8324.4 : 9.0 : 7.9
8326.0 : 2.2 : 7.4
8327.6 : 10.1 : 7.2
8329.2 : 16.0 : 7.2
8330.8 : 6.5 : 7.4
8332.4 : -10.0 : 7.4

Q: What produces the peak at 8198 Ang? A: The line Hbeta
